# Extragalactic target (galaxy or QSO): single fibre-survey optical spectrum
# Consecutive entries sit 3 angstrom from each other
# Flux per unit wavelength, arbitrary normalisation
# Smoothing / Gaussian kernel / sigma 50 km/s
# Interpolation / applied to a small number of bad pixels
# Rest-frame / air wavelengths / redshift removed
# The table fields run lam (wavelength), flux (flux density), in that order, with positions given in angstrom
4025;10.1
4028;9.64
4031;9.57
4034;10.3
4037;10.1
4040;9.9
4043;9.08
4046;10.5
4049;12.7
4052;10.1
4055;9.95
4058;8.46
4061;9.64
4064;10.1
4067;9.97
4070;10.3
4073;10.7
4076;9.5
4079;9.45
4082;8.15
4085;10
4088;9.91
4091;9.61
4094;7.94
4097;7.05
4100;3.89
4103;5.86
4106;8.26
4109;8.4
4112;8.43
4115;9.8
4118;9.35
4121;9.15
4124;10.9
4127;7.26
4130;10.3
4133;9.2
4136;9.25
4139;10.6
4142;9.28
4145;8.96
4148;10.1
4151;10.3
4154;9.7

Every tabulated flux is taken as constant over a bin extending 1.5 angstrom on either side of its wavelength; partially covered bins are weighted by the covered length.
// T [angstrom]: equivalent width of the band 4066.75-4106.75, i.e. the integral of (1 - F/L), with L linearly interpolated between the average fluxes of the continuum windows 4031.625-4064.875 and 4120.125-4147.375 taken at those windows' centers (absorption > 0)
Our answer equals 5.0 angstrom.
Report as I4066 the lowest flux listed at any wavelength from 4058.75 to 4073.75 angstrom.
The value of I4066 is 9.64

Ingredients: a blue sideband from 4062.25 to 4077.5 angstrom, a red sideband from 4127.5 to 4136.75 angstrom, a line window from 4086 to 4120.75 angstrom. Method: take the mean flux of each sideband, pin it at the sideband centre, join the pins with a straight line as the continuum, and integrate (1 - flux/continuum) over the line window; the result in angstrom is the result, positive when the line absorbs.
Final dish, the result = 5.7 angstrom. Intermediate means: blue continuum 10.1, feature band 8.11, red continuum 9.36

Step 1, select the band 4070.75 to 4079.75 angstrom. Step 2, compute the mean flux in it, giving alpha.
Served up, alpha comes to 9.95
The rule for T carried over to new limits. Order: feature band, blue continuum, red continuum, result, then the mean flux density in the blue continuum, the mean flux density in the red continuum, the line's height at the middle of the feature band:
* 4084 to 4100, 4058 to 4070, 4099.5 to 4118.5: 0.4 angstrom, 9.77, 7.83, 8.56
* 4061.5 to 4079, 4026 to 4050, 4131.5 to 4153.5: 0.0 angstrom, 10.2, 9.67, 10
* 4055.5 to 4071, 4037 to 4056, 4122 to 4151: 0.8 angstrom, 10.4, 9.57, 10.2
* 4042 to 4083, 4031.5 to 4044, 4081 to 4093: -1.3 angstrom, 9.85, 9.41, 9.63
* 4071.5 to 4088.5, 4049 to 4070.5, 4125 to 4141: 0.3 angstrom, 9.97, 9.37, 9.8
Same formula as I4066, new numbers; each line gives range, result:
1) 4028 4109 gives 3.89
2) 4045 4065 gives 8.46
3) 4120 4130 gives 7.26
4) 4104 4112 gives 8.26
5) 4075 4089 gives 8.15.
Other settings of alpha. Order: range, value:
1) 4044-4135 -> 9.16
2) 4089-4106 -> 7.08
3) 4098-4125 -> 8.16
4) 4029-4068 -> 10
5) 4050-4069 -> 9.8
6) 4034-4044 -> 9.82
